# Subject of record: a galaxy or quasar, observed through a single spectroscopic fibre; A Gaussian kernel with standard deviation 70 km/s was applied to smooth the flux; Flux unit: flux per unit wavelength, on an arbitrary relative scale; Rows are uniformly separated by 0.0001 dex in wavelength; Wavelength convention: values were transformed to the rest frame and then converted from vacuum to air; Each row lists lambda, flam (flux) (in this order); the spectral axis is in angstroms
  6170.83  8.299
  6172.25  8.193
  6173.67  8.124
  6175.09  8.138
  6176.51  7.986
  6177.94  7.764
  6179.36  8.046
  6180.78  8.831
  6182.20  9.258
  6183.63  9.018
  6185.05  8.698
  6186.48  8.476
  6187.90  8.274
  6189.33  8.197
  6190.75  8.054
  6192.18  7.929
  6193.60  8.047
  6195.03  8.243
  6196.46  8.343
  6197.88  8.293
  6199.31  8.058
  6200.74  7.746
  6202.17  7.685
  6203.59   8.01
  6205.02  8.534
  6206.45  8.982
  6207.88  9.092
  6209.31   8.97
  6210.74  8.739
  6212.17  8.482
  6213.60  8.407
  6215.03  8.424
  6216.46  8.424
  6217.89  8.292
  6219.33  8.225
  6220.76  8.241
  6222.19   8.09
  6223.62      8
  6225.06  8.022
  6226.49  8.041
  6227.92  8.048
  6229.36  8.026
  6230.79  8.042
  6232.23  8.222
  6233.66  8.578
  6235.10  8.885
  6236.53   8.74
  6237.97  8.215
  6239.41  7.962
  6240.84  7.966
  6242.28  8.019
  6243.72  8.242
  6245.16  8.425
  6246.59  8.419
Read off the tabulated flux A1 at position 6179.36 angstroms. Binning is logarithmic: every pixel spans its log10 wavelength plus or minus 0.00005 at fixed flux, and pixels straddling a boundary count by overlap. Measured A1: 8.046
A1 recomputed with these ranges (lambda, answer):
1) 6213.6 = 8.407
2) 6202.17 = 7.685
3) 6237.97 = 8.215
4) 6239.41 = 7.962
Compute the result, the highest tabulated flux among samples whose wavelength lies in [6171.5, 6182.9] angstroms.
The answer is 9.258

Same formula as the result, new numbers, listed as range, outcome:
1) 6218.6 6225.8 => 8.241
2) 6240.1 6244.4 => 8.242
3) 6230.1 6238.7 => 8.885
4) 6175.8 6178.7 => 7.986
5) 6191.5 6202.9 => 8.343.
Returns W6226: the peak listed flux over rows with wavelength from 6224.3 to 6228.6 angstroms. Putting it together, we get 8.048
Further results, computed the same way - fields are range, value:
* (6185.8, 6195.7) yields 8.476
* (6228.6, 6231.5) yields 8.042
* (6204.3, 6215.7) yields 9.092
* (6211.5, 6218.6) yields 8.482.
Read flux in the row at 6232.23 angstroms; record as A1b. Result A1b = 8.222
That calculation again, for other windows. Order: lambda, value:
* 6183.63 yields 9.018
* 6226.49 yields 8.041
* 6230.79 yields 8.042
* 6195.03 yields 8.243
